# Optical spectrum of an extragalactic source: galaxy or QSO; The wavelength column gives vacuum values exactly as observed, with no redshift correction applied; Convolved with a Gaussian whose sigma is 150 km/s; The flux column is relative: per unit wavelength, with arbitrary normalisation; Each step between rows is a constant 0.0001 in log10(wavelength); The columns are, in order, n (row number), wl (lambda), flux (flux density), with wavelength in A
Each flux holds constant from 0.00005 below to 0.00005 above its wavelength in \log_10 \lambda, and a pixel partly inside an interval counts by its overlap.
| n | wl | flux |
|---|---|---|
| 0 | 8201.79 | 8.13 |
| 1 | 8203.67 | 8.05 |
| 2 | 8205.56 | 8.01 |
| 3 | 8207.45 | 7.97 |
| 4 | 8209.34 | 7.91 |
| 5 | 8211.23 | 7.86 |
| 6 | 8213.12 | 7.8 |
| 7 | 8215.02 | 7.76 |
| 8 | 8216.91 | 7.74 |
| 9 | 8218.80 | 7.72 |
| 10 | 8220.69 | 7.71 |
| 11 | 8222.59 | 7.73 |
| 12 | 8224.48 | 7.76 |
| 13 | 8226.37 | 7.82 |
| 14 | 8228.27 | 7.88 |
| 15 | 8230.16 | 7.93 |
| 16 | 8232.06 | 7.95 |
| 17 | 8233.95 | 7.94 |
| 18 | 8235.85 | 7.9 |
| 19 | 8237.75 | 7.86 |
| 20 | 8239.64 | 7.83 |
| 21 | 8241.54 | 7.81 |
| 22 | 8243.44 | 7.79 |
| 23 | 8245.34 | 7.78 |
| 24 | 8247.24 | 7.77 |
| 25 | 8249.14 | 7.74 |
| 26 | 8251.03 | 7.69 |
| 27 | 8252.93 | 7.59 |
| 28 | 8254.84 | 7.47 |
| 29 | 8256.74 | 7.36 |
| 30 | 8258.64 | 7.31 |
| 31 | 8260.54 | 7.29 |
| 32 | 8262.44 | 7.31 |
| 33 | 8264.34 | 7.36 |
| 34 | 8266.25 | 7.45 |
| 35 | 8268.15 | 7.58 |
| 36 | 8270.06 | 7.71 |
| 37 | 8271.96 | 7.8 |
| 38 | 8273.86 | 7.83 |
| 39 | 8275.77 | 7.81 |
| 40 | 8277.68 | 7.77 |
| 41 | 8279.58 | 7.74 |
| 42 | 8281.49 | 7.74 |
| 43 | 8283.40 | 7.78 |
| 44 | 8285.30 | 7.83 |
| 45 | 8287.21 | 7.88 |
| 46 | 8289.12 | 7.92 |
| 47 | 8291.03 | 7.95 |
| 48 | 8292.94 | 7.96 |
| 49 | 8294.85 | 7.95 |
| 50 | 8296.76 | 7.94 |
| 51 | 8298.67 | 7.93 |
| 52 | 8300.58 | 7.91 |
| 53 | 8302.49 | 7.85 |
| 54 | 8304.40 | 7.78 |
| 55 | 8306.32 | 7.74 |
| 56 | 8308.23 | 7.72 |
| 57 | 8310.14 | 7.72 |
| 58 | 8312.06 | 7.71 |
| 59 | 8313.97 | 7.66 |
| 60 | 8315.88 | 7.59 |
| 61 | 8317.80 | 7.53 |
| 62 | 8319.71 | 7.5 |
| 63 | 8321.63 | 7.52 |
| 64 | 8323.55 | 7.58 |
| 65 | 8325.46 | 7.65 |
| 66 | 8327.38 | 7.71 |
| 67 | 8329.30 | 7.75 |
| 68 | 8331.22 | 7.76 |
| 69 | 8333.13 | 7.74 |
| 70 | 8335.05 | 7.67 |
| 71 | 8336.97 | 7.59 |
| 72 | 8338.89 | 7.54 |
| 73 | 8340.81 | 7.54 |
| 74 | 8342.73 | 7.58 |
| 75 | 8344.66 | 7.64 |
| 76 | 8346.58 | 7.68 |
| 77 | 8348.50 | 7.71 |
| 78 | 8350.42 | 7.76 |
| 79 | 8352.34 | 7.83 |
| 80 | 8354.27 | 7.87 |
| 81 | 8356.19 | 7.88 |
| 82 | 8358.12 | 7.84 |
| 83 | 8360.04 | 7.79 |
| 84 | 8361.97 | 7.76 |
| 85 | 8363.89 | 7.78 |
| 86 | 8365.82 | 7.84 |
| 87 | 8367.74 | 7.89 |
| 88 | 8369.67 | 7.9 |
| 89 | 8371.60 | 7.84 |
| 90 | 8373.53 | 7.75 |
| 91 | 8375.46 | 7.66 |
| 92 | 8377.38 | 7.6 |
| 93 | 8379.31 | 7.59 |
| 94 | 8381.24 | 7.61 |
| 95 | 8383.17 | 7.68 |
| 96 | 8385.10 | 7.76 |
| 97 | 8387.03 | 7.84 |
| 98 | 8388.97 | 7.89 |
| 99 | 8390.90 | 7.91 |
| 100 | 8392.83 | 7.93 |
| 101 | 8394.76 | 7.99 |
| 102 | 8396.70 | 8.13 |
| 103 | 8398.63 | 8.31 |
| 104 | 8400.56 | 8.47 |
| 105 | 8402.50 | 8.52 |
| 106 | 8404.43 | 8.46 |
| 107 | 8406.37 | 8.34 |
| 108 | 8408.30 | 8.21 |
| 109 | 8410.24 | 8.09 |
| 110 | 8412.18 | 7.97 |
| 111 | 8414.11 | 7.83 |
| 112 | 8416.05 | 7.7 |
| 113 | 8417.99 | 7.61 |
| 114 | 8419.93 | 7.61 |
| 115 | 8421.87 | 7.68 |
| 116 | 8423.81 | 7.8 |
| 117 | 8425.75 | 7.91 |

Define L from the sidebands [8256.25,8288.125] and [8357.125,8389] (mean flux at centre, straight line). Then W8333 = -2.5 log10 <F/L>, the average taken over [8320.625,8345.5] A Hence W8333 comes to 0.01 mag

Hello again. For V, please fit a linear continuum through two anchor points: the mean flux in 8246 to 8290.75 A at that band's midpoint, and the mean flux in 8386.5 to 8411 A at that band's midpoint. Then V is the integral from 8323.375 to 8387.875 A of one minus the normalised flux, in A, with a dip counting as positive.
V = 2.2 A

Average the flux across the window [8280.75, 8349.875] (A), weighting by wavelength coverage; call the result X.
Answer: 7.73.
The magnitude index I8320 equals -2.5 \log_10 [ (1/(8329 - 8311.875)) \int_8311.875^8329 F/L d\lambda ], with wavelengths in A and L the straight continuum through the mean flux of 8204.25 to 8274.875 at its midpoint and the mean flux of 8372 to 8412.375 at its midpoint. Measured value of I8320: 0.036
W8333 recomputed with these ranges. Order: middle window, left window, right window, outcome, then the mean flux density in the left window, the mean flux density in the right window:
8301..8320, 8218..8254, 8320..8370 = 0.01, 7.8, 7.72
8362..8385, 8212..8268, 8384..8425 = 0.03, 7.69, 8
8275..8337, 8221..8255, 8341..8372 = 0.00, 7.8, 7.78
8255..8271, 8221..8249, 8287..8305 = 0.06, 7.83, 7.91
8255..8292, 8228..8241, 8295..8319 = 0.02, 7.9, 7.76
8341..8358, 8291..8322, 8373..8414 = 0.02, 7.76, 7.99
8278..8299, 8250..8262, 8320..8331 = -0.05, 7.45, 7.64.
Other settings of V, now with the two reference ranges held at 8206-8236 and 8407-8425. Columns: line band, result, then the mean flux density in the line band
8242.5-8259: 0.45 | 7.62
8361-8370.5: 0.01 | 7.83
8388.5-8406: -0.78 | 8.19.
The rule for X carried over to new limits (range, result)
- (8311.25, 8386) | 7.7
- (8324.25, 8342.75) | 7.66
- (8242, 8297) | 7.69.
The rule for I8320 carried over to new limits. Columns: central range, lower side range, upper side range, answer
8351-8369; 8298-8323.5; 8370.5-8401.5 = -0.003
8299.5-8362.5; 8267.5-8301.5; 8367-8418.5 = 0.026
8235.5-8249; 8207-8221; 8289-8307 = 0.004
